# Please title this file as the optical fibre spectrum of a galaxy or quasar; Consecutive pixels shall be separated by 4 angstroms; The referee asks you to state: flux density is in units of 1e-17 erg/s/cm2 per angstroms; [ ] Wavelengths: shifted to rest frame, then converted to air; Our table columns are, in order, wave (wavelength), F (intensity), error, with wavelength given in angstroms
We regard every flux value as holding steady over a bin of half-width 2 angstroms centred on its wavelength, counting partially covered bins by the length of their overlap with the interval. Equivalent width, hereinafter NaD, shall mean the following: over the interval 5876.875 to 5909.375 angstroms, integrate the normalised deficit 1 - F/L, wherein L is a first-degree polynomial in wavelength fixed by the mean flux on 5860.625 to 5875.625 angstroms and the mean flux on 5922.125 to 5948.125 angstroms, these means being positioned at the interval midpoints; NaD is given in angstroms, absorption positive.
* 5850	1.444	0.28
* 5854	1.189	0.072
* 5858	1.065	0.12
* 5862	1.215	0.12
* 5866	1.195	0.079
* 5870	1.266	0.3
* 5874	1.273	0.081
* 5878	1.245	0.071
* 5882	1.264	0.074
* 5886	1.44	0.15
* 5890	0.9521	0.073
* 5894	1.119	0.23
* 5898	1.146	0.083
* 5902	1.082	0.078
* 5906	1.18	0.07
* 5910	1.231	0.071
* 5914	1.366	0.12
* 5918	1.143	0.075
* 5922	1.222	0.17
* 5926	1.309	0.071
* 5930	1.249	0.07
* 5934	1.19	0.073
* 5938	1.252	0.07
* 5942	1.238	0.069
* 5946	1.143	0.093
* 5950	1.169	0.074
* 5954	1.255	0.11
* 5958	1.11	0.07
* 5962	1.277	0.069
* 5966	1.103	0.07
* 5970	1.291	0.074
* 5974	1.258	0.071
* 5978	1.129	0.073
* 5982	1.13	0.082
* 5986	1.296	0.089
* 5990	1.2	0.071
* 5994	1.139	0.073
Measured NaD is 1.5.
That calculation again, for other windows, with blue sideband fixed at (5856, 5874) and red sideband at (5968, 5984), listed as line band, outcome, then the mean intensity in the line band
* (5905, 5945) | -1.3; 1.24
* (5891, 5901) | 0.7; 1.11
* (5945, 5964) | 0.1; 1.19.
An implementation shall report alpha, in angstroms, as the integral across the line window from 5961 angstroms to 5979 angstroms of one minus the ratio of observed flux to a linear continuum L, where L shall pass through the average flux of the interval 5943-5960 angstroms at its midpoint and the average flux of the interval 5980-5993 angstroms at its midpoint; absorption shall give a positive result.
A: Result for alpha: -0.4 angstroms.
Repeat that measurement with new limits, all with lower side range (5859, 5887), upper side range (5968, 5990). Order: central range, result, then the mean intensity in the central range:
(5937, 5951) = 0.4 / 1.2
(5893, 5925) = 1.3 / 1.19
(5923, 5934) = -0.2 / 1.26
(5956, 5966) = 0.4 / 1.18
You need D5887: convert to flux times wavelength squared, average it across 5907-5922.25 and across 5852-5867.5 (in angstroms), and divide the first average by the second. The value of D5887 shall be 1.1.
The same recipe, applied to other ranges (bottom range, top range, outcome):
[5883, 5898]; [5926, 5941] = 1.07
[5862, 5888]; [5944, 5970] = 0.96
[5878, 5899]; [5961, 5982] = 1.04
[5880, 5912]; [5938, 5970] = 1.04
